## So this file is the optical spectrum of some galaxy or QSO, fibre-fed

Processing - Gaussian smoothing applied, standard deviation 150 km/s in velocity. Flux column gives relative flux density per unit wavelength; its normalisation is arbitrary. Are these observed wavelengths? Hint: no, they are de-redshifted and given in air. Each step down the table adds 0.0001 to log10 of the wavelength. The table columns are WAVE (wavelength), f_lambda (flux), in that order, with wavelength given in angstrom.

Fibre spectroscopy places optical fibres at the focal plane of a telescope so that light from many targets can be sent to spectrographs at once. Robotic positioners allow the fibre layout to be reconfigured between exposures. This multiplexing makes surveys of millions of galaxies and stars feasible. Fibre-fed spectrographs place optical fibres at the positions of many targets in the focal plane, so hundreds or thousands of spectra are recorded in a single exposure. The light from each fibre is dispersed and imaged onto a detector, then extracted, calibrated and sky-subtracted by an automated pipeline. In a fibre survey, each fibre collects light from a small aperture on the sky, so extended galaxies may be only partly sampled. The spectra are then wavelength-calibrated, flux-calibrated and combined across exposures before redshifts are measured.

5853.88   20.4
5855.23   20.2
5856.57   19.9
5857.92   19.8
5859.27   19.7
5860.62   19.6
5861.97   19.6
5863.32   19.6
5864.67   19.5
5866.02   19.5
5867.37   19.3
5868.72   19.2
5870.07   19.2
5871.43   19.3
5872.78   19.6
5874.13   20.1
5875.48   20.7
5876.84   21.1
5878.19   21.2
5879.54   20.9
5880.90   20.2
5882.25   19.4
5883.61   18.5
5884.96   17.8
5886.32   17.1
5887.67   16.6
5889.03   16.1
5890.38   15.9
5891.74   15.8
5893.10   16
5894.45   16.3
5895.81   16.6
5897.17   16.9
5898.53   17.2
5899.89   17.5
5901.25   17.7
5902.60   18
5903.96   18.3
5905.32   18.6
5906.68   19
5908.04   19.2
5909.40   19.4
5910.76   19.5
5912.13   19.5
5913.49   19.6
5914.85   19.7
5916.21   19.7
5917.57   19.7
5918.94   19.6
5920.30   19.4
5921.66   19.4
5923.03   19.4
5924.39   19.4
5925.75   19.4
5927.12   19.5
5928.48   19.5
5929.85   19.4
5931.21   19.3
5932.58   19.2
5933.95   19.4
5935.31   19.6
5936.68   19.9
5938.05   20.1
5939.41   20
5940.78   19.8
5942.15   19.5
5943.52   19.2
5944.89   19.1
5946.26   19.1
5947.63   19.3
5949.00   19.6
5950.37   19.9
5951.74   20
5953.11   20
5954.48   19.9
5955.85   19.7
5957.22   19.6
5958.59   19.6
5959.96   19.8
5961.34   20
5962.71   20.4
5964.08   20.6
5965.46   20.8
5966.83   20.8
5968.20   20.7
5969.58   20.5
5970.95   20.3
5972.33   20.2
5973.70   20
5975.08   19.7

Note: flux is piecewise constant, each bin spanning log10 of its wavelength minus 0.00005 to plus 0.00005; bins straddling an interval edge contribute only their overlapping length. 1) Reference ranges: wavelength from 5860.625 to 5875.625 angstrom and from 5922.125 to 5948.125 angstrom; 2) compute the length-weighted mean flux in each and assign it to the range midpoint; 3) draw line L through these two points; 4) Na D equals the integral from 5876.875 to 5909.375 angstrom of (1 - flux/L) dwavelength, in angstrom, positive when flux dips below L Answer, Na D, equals 2.6 angstrom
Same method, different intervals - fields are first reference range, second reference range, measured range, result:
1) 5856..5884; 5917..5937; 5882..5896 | 2.0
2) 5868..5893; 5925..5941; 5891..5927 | 1.3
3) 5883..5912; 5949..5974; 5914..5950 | -1.1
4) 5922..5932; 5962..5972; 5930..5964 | 0.5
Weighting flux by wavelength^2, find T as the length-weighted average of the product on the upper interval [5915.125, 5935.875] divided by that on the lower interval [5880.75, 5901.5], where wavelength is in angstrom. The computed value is 1.15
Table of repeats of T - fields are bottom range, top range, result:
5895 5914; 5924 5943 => 1.08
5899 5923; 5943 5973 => 1.07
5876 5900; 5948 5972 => 1.15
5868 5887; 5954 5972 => 1.06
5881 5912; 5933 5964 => 1.13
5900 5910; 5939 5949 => 1.06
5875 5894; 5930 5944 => 1.09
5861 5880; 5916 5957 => 1.01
